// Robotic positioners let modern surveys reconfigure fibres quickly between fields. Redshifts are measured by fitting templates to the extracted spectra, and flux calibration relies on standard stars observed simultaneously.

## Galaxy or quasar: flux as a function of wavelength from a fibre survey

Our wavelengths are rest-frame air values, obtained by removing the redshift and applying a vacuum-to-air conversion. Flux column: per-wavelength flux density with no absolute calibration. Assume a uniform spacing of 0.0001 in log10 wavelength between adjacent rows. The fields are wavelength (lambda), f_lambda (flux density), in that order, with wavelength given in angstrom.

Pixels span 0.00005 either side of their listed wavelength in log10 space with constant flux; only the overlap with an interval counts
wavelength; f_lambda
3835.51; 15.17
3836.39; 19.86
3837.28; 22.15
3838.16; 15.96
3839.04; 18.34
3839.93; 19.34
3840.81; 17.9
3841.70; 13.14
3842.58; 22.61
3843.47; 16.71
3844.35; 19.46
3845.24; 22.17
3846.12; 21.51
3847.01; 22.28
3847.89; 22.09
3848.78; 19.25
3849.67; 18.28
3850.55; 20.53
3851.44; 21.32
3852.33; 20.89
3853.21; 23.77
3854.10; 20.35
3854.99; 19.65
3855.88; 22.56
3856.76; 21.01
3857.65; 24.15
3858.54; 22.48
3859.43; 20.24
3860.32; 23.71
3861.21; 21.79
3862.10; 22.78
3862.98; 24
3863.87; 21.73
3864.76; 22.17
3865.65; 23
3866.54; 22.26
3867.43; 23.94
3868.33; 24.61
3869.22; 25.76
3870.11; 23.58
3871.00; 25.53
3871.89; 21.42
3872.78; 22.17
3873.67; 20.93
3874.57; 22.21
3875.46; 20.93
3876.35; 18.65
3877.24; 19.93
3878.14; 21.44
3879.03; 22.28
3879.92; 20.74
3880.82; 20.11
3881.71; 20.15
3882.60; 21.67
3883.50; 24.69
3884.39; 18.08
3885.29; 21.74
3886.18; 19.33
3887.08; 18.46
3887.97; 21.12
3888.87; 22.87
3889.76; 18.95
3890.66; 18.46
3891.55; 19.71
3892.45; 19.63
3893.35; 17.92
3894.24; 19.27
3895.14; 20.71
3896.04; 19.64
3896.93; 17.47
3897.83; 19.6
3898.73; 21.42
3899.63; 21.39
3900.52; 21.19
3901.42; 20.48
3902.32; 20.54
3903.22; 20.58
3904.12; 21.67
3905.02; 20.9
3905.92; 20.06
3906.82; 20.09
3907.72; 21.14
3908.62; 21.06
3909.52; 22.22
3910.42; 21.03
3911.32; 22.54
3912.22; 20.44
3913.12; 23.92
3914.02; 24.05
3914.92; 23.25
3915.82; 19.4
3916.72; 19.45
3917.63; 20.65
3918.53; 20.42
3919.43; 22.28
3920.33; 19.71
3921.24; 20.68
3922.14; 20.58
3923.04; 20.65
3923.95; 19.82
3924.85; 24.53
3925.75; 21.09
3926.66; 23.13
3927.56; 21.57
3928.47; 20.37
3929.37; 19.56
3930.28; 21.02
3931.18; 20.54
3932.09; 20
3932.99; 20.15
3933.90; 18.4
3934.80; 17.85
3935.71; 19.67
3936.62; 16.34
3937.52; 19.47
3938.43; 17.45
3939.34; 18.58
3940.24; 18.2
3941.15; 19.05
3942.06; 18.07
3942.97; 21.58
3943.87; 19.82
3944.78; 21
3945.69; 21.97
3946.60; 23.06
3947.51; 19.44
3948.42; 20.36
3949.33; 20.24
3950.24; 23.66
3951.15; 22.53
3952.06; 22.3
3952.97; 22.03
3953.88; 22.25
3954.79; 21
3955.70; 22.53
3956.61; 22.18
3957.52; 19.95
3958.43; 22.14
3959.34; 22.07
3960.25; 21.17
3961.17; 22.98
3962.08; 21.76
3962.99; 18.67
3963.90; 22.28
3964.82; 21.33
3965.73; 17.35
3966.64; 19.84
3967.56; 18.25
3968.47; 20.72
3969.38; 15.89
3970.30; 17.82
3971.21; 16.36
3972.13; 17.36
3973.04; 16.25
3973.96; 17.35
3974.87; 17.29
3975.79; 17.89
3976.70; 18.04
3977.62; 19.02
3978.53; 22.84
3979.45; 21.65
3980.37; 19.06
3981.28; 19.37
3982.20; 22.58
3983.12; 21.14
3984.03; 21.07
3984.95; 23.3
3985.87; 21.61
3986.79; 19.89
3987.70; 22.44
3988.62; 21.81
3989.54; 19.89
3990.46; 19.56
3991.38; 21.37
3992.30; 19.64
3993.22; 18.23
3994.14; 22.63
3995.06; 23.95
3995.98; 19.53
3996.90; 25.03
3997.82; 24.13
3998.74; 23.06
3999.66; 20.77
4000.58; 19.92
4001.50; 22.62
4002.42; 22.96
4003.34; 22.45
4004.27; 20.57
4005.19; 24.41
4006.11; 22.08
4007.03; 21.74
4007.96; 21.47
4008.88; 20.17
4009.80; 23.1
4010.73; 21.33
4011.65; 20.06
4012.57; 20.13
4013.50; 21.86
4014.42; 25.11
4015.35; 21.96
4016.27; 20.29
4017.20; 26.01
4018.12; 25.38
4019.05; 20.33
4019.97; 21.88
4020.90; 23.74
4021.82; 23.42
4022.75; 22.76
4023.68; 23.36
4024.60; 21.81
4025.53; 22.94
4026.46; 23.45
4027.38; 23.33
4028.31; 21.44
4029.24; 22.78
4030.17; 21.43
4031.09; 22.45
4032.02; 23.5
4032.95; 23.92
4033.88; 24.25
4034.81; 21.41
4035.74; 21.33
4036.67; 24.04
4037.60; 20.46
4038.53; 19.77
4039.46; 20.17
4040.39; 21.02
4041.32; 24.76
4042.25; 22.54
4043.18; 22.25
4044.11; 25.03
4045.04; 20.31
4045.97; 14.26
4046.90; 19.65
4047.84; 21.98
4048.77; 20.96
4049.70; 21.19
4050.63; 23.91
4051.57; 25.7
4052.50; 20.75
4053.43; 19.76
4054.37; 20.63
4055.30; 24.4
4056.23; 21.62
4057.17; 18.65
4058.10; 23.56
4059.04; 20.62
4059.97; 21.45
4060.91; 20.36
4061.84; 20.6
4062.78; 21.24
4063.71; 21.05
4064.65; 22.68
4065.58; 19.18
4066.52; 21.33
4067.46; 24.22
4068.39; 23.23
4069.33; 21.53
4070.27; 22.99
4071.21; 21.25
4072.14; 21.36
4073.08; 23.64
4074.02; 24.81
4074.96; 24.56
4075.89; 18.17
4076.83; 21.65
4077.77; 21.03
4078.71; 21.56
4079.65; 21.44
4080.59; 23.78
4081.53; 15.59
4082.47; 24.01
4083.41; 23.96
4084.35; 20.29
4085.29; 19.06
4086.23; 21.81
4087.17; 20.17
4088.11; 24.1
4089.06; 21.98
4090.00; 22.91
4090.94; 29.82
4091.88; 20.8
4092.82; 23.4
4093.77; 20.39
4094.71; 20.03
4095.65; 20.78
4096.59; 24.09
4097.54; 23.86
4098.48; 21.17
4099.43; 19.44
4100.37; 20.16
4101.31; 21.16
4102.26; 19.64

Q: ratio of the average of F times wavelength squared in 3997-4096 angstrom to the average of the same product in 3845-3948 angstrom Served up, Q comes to 1.13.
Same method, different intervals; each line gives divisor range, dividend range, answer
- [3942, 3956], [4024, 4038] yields 1.10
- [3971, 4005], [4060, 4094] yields 1.11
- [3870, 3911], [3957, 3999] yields 1.03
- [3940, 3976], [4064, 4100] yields 1.16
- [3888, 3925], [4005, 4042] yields 1.14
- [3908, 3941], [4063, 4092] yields 1.16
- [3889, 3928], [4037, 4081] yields 1.12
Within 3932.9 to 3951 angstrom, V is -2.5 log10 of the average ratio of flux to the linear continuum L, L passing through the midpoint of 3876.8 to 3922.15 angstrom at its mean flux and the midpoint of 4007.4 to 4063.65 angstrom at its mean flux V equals 0.07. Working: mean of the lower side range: 20.7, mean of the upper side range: 22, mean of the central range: 19.8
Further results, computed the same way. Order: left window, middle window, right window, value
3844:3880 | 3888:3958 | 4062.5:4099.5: 0.067 mag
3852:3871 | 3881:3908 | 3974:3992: 0.091 mag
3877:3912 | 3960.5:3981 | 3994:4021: 0.138 mag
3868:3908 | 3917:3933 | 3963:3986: -0.037 mag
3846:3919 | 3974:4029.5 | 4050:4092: 0.002 mag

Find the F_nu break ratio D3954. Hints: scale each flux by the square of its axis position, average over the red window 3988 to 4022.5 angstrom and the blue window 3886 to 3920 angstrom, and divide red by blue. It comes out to 1.1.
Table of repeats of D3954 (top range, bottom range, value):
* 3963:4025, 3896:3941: 1.06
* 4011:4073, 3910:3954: 1.12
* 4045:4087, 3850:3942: 1.12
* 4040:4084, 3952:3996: 1.12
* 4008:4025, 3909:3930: 1.10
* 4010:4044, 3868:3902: 1.15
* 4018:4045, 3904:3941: 1.16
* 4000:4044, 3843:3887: 1.12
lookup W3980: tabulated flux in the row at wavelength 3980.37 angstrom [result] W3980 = 19.06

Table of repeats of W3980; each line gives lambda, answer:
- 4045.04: 20.31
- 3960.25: 21.17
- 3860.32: 23.71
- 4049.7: 21.19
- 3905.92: 20.06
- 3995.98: 19.53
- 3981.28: 19.37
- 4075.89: 18.17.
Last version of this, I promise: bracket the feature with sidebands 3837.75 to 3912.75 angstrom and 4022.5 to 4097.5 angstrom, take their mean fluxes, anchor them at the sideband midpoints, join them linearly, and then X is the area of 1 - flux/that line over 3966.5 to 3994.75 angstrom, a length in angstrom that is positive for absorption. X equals 2.4 angstrom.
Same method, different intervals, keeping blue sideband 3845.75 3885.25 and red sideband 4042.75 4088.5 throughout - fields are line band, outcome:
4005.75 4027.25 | -0.74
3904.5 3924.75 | 0.56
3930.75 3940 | 1.24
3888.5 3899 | 1.07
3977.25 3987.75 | 0.27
